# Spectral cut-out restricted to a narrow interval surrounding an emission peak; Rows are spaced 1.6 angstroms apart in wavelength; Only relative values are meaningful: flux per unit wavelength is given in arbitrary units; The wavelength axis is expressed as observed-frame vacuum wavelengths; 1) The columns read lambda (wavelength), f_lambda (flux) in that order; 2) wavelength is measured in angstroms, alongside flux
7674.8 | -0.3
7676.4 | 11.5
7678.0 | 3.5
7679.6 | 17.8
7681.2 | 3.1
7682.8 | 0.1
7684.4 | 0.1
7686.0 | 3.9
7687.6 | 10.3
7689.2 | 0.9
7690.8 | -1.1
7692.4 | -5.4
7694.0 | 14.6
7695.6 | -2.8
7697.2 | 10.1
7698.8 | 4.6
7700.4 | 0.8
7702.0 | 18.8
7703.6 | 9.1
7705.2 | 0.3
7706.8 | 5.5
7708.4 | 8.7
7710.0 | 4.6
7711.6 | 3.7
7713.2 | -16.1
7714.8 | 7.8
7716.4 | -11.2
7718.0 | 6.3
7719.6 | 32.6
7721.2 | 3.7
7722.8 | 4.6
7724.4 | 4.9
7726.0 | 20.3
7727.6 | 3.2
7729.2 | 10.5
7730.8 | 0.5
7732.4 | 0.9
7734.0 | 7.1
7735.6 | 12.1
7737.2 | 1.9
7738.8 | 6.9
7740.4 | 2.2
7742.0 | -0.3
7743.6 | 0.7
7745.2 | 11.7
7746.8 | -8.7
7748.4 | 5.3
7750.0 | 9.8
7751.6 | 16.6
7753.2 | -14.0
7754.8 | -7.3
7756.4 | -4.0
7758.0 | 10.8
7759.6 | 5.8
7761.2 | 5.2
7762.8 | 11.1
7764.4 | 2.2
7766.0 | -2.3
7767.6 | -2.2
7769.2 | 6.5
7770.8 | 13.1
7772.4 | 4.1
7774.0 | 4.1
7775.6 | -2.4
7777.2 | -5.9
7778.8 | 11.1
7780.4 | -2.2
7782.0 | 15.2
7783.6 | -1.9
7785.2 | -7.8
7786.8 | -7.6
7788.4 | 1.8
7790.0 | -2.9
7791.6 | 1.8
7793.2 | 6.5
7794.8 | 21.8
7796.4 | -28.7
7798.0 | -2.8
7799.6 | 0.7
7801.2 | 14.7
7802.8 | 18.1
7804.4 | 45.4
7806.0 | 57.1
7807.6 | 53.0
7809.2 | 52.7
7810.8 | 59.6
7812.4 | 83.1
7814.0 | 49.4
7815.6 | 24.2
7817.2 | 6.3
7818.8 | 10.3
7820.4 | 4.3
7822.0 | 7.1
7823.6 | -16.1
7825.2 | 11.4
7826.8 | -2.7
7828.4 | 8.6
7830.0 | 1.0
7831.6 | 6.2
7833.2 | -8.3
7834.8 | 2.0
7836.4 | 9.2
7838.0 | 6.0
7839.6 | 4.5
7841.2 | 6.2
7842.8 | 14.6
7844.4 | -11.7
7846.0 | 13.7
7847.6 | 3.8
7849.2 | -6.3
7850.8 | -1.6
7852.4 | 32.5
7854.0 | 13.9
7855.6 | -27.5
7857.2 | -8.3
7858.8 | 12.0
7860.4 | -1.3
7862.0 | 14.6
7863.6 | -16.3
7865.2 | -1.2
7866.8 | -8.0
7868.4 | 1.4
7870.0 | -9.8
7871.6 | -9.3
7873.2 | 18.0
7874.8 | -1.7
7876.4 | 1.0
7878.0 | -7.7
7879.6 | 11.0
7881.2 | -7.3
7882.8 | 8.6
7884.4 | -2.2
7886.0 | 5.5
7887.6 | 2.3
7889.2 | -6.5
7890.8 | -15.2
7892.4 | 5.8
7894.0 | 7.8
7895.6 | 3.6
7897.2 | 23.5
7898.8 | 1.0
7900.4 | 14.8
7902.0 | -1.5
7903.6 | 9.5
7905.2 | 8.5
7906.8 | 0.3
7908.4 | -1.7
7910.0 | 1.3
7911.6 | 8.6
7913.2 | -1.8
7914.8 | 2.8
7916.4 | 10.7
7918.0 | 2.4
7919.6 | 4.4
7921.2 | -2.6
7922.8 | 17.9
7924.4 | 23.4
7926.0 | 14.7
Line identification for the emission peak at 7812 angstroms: [O II] 3727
